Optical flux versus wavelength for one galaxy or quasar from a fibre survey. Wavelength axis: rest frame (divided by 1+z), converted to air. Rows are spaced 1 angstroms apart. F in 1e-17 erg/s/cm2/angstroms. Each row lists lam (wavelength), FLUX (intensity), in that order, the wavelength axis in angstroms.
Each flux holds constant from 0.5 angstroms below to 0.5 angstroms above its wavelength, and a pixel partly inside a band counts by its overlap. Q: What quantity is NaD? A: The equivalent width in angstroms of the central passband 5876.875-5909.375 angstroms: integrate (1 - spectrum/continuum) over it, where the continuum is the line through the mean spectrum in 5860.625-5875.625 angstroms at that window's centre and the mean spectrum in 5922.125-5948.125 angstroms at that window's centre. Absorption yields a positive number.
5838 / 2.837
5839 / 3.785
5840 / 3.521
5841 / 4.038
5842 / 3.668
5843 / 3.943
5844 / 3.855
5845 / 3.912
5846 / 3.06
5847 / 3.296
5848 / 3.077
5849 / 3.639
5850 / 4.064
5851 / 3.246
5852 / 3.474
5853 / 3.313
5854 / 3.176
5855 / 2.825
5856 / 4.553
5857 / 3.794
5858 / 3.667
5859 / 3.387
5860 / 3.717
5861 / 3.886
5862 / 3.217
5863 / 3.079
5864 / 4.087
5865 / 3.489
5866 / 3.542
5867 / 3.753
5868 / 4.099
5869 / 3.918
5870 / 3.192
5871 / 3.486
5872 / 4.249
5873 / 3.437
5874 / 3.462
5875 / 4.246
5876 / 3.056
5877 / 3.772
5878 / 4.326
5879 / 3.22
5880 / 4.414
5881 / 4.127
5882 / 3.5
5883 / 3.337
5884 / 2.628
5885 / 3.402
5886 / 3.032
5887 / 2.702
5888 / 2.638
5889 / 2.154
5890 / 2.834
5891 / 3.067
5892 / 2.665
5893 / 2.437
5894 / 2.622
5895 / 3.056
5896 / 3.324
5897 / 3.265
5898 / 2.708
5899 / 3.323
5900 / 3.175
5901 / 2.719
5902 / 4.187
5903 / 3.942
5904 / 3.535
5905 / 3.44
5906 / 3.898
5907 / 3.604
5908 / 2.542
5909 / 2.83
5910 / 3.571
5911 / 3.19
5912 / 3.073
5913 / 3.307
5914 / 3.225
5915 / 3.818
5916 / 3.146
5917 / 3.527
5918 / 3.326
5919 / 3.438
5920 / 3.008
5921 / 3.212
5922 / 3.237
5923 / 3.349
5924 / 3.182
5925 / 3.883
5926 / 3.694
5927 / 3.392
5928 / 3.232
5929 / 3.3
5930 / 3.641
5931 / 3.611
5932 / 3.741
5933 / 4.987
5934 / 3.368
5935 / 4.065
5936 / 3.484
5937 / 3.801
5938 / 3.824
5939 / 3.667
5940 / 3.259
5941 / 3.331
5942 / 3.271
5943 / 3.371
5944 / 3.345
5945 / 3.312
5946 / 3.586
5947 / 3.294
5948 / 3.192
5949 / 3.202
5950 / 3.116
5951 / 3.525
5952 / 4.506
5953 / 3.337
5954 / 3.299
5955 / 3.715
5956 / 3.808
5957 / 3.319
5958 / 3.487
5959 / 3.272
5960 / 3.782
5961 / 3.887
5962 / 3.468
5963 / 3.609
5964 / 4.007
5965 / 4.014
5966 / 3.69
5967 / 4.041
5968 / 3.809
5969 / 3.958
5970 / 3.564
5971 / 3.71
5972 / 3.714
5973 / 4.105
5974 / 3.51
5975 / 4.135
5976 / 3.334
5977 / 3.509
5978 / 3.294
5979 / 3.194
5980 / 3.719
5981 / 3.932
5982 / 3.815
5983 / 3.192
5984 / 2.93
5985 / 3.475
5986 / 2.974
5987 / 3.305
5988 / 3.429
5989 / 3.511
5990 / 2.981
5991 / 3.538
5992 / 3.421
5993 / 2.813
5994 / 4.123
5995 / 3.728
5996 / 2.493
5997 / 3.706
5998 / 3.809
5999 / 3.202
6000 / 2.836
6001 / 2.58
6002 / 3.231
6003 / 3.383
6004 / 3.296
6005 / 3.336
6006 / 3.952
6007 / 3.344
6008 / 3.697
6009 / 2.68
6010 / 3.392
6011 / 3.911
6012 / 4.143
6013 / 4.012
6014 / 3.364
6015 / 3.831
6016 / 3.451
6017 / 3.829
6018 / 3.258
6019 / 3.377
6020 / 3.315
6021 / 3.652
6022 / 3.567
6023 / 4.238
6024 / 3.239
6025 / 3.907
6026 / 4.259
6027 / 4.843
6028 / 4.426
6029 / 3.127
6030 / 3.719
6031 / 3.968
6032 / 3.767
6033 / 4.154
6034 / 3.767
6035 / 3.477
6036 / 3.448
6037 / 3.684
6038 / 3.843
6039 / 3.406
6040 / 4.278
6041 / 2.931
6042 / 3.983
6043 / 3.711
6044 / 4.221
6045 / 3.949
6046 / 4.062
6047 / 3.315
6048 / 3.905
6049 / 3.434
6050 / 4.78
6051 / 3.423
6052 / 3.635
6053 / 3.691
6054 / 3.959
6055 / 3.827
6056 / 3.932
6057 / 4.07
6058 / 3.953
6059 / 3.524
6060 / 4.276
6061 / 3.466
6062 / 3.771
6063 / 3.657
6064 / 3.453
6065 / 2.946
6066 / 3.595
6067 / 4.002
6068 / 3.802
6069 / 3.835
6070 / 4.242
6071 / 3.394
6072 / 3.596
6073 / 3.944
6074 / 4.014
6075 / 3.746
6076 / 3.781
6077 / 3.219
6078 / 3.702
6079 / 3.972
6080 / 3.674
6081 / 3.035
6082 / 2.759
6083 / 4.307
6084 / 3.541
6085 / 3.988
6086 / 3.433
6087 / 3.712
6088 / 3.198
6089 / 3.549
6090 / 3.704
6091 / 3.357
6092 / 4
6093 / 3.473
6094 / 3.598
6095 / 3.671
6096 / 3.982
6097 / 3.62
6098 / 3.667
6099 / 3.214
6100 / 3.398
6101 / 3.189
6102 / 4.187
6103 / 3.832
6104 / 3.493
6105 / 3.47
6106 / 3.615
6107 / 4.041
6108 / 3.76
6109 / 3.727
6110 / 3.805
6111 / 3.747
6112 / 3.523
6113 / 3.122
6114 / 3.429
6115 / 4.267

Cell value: 3.6 angstroms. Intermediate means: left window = 3.67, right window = 3.55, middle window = 3.22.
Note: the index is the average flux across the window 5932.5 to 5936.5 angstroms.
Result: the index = 3.98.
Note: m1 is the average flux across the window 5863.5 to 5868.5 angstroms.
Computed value 3.79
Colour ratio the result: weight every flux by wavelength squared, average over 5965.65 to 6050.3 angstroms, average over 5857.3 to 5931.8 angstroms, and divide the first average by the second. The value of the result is 1.11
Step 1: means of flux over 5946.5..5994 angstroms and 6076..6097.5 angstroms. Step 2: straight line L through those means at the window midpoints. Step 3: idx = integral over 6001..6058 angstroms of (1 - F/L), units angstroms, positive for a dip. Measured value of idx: -2.2 angstroms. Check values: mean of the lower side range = 3.55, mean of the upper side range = 3.6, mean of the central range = 3.71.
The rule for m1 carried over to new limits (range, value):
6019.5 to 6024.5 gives 3.6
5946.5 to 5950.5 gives 3.2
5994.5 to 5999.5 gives 3.39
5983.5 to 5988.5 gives 3.22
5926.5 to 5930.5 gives 3.39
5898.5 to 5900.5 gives 3.25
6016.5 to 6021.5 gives 3.49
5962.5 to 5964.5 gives 3.81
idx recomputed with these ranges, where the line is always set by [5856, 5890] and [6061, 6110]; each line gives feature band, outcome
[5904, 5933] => 1.2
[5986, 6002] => 1.4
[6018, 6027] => -0.3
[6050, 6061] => -0.7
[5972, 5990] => 0.5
